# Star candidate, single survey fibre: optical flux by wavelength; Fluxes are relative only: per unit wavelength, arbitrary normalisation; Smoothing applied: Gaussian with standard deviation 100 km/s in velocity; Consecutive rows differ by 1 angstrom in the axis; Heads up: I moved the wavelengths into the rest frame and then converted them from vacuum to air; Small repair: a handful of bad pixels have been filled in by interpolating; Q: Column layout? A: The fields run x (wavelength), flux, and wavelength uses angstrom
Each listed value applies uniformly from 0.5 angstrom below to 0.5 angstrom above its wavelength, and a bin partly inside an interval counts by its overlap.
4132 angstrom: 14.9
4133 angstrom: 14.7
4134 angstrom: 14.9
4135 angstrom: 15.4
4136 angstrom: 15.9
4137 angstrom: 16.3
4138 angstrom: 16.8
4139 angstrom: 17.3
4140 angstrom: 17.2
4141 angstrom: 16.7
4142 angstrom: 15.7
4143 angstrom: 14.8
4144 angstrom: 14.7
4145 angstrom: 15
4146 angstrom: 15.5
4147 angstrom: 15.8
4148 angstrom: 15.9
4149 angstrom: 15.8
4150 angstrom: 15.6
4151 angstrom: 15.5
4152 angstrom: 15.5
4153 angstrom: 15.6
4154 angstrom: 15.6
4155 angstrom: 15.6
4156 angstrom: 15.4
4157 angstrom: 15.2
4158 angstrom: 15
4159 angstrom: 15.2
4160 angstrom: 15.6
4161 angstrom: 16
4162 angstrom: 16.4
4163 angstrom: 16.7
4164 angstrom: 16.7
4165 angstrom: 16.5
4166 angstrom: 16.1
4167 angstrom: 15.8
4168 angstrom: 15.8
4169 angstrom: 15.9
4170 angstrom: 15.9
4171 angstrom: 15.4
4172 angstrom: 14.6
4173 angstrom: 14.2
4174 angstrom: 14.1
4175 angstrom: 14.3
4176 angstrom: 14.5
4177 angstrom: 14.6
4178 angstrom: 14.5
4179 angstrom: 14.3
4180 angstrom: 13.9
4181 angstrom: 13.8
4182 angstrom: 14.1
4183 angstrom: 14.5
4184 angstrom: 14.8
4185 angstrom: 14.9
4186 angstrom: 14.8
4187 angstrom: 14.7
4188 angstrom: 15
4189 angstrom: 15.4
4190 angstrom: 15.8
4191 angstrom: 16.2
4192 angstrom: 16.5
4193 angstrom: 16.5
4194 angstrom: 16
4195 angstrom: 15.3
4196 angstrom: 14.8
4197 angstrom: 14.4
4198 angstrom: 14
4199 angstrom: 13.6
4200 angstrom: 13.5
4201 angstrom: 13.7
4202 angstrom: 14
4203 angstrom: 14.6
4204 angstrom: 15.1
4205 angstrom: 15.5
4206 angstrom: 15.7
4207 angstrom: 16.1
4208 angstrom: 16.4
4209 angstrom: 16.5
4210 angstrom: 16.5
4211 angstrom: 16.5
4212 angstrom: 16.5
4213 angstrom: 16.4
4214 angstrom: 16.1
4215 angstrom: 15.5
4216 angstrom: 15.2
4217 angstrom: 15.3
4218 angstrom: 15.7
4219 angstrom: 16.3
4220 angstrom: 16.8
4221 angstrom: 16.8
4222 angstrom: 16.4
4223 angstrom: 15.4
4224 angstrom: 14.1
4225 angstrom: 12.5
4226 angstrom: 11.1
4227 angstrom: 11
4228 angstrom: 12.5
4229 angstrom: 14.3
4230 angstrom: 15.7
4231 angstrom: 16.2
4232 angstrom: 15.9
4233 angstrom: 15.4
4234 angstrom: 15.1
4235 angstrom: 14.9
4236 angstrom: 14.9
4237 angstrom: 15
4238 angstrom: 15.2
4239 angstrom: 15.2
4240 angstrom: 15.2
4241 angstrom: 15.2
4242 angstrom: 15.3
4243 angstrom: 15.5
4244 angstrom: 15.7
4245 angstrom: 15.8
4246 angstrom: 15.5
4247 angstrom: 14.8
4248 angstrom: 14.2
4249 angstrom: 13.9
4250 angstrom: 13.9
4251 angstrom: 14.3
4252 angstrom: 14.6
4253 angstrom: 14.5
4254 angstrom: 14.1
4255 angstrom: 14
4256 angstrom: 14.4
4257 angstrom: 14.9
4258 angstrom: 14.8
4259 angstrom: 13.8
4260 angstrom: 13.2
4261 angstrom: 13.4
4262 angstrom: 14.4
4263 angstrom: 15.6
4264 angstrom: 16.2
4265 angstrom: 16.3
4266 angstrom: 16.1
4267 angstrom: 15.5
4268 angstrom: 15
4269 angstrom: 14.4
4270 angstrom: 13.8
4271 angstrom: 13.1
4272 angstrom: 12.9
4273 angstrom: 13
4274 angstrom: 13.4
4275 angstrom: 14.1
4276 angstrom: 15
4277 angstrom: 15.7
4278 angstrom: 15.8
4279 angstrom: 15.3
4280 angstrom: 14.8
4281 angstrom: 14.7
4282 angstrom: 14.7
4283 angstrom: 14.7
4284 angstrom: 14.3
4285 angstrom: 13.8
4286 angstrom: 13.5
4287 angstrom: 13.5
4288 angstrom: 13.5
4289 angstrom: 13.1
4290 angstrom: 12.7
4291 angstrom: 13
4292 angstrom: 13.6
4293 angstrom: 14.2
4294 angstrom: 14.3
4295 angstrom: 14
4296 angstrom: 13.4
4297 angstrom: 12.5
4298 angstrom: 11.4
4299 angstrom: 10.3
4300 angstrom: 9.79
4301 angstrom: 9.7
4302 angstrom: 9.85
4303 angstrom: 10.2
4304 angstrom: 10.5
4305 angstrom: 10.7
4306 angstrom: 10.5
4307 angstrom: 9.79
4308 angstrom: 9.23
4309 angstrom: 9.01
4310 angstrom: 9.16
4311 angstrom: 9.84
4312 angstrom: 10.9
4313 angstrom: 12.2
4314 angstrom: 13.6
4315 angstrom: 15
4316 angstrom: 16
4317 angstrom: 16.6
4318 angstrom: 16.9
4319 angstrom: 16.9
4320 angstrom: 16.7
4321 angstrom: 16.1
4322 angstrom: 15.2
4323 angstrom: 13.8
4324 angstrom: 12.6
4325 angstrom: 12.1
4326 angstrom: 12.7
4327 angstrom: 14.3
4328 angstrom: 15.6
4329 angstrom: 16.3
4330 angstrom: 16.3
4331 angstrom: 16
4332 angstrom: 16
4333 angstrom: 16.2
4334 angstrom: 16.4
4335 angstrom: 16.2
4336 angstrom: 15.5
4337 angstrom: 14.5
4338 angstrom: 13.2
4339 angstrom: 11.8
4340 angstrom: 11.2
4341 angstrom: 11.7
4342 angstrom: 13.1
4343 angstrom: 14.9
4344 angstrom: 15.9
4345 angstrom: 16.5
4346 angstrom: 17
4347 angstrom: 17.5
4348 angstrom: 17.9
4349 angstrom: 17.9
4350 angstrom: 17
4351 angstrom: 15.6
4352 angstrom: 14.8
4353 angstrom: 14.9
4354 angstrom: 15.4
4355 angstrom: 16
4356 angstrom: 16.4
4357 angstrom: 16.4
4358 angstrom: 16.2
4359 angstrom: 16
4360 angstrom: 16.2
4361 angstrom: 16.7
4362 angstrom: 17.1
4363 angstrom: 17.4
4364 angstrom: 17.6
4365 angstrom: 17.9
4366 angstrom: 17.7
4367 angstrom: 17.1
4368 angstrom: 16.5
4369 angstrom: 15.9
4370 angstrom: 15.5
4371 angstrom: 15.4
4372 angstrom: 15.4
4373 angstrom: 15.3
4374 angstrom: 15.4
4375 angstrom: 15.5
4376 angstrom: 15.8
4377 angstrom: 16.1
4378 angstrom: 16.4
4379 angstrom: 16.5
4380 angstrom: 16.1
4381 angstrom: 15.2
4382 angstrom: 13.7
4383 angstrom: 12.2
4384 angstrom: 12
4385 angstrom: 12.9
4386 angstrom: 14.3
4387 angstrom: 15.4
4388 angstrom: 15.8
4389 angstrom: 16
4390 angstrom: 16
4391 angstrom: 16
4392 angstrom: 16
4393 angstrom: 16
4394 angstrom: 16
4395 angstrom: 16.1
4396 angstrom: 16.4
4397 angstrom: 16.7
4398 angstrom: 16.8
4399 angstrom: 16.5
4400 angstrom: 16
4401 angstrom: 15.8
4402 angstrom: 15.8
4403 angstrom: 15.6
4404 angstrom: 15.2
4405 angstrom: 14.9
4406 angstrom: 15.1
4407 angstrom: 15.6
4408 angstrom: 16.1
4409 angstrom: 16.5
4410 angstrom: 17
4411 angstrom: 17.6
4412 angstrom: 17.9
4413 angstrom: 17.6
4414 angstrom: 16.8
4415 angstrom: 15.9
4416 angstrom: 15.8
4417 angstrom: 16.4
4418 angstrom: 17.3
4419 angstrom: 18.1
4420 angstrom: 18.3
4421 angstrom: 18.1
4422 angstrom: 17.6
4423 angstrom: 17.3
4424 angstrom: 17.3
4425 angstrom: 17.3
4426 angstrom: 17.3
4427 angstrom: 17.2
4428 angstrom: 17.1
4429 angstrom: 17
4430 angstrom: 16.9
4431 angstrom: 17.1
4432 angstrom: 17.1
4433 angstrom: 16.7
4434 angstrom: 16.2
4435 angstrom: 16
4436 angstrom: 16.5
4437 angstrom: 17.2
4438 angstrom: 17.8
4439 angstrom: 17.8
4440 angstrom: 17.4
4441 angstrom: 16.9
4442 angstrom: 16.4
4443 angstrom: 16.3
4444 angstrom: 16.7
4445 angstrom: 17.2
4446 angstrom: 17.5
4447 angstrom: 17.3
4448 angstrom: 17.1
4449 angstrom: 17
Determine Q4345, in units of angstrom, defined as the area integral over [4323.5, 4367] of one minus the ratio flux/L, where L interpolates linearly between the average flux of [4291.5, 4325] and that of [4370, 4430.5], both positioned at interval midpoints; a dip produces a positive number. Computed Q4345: -4.89 angstrom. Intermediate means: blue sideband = 12.6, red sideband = 16.1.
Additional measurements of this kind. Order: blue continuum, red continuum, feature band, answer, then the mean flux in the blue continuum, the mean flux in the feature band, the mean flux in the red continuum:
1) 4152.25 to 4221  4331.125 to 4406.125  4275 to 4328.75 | 8.2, 15.3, 13.2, 15.7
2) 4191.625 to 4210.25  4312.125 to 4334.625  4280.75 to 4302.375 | 3.1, 15.2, 12.9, 15.1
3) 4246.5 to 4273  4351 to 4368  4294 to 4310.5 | 4.9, 14.4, 10.7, 16.5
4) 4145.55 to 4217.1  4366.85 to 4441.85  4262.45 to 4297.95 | 3.4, 15.3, 14.2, 16.2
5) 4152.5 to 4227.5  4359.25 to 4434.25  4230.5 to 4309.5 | 8.9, 15.2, 13.8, 16.3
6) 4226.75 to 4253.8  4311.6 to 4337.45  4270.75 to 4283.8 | 0.4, 14.8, 14.4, 15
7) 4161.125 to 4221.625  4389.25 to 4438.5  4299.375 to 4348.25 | 7.5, 15.3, 13.6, 16.6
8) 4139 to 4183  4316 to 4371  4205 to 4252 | 0.9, 15.4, 15.2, 15.7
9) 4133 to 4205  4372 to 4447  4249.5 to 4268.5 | 1.2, 15.3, 14.7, 16.3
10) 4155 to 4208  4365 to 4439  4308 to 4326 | 2.6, 15.1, 13.5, 16.2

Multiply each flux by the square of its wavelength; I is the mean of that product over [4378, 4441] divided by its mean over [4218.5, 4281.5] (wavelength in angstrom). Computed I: 1.2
